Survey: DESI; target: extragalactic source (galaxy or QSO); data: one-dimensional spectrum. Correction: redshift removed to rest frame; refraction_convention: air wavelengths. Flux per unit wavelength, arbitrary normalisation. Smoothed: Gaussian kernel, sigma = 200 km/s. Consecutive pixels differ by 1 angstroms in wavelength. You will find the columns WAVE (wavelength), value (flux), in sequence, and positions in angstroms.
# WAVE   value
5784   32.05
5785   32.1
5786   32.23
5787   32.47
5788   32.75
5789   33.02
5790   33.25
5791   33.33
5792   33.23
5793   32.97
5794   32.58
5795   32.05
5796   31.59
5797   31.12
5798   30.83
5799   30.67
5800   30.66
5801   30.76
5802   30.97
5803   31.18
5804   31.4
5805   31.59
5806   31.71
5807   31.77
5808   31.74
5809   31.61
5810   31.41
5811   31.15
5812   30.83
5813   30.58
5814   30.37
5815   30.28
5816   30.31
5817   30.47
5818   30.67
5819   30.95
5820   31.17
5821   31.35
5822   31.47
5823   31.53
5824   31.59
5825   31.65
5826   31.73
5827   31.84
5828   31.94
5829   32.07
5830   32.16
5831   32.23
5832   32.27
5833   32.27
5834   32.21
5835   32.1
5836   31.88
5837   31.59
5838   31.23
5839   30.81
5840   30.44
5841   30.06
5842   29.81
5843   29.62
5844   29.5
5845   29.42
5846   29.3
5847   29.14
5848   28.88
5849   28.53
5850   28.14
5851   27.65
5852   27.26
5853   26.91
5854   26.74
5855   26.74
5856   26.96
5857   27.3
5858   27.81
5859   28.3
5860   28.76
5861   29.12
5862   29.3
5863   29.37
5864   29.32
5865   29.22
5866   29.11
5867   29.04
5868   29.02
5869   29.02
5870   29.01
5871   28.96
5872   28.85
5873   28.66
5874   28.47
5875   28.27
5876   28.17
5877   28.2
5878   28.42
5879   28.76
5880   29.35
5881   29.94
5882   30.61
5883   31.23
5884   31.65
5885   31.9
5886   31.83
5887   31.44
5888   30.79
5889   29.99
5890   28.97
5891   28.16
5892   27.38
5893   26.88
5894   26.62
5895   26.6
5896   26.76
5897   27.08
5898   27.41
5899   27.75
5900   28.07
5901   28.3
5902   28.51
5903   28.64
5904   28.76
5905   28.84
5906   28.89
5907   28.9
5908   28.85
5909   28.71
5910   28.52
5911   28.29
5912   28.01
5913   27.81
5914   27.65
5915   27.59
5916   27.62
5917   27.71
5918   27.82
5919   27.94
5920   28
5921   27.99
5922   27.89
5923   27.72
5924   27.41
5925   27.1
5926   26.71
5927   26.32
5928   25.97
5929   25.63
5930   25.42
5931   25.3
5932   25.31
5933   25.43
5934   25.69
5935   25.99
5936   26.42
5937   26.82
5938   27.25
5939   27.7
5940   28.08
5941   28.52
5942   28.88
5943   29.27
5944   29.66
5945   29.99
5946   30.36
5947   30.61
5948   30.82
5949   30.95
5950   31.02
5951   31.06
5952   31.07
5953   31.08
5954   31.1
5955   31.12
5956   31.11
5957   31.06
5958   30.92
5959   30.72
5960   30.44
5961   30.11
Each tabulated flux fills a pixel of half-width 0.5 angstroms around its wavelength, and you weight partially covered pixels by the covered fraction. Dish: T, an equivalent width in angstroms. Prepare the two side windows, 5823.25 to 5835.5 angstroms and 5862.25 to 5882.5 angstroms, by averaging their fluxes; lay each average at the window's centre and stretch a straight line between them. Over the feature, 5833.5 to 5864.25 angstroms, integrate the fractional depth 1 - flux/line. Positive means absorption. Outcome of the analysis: 1.5 angstroms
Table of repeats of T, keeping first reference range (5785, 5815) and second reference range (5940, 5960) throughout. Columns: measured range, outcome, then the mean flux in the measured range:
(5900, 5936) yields 3.8 angstroms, 27.5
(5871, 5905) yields 2.3 angstroms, 28.9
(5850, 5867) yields 1.7 angstroms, 28.1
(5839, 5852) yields 0.9 angstroms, 29.2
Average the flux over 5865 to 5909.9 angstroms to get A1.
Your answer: 28.9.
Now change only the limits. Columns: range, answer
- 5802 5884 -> 30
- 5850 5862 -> 27.7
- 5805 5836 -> 31.5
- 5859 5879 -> 28.8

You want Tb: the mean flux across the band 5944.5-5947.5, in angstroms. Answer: 30.3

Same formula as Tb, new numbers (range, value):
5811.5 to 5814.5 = 30.6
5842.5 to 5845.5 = 29.5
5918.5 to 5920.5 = 28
